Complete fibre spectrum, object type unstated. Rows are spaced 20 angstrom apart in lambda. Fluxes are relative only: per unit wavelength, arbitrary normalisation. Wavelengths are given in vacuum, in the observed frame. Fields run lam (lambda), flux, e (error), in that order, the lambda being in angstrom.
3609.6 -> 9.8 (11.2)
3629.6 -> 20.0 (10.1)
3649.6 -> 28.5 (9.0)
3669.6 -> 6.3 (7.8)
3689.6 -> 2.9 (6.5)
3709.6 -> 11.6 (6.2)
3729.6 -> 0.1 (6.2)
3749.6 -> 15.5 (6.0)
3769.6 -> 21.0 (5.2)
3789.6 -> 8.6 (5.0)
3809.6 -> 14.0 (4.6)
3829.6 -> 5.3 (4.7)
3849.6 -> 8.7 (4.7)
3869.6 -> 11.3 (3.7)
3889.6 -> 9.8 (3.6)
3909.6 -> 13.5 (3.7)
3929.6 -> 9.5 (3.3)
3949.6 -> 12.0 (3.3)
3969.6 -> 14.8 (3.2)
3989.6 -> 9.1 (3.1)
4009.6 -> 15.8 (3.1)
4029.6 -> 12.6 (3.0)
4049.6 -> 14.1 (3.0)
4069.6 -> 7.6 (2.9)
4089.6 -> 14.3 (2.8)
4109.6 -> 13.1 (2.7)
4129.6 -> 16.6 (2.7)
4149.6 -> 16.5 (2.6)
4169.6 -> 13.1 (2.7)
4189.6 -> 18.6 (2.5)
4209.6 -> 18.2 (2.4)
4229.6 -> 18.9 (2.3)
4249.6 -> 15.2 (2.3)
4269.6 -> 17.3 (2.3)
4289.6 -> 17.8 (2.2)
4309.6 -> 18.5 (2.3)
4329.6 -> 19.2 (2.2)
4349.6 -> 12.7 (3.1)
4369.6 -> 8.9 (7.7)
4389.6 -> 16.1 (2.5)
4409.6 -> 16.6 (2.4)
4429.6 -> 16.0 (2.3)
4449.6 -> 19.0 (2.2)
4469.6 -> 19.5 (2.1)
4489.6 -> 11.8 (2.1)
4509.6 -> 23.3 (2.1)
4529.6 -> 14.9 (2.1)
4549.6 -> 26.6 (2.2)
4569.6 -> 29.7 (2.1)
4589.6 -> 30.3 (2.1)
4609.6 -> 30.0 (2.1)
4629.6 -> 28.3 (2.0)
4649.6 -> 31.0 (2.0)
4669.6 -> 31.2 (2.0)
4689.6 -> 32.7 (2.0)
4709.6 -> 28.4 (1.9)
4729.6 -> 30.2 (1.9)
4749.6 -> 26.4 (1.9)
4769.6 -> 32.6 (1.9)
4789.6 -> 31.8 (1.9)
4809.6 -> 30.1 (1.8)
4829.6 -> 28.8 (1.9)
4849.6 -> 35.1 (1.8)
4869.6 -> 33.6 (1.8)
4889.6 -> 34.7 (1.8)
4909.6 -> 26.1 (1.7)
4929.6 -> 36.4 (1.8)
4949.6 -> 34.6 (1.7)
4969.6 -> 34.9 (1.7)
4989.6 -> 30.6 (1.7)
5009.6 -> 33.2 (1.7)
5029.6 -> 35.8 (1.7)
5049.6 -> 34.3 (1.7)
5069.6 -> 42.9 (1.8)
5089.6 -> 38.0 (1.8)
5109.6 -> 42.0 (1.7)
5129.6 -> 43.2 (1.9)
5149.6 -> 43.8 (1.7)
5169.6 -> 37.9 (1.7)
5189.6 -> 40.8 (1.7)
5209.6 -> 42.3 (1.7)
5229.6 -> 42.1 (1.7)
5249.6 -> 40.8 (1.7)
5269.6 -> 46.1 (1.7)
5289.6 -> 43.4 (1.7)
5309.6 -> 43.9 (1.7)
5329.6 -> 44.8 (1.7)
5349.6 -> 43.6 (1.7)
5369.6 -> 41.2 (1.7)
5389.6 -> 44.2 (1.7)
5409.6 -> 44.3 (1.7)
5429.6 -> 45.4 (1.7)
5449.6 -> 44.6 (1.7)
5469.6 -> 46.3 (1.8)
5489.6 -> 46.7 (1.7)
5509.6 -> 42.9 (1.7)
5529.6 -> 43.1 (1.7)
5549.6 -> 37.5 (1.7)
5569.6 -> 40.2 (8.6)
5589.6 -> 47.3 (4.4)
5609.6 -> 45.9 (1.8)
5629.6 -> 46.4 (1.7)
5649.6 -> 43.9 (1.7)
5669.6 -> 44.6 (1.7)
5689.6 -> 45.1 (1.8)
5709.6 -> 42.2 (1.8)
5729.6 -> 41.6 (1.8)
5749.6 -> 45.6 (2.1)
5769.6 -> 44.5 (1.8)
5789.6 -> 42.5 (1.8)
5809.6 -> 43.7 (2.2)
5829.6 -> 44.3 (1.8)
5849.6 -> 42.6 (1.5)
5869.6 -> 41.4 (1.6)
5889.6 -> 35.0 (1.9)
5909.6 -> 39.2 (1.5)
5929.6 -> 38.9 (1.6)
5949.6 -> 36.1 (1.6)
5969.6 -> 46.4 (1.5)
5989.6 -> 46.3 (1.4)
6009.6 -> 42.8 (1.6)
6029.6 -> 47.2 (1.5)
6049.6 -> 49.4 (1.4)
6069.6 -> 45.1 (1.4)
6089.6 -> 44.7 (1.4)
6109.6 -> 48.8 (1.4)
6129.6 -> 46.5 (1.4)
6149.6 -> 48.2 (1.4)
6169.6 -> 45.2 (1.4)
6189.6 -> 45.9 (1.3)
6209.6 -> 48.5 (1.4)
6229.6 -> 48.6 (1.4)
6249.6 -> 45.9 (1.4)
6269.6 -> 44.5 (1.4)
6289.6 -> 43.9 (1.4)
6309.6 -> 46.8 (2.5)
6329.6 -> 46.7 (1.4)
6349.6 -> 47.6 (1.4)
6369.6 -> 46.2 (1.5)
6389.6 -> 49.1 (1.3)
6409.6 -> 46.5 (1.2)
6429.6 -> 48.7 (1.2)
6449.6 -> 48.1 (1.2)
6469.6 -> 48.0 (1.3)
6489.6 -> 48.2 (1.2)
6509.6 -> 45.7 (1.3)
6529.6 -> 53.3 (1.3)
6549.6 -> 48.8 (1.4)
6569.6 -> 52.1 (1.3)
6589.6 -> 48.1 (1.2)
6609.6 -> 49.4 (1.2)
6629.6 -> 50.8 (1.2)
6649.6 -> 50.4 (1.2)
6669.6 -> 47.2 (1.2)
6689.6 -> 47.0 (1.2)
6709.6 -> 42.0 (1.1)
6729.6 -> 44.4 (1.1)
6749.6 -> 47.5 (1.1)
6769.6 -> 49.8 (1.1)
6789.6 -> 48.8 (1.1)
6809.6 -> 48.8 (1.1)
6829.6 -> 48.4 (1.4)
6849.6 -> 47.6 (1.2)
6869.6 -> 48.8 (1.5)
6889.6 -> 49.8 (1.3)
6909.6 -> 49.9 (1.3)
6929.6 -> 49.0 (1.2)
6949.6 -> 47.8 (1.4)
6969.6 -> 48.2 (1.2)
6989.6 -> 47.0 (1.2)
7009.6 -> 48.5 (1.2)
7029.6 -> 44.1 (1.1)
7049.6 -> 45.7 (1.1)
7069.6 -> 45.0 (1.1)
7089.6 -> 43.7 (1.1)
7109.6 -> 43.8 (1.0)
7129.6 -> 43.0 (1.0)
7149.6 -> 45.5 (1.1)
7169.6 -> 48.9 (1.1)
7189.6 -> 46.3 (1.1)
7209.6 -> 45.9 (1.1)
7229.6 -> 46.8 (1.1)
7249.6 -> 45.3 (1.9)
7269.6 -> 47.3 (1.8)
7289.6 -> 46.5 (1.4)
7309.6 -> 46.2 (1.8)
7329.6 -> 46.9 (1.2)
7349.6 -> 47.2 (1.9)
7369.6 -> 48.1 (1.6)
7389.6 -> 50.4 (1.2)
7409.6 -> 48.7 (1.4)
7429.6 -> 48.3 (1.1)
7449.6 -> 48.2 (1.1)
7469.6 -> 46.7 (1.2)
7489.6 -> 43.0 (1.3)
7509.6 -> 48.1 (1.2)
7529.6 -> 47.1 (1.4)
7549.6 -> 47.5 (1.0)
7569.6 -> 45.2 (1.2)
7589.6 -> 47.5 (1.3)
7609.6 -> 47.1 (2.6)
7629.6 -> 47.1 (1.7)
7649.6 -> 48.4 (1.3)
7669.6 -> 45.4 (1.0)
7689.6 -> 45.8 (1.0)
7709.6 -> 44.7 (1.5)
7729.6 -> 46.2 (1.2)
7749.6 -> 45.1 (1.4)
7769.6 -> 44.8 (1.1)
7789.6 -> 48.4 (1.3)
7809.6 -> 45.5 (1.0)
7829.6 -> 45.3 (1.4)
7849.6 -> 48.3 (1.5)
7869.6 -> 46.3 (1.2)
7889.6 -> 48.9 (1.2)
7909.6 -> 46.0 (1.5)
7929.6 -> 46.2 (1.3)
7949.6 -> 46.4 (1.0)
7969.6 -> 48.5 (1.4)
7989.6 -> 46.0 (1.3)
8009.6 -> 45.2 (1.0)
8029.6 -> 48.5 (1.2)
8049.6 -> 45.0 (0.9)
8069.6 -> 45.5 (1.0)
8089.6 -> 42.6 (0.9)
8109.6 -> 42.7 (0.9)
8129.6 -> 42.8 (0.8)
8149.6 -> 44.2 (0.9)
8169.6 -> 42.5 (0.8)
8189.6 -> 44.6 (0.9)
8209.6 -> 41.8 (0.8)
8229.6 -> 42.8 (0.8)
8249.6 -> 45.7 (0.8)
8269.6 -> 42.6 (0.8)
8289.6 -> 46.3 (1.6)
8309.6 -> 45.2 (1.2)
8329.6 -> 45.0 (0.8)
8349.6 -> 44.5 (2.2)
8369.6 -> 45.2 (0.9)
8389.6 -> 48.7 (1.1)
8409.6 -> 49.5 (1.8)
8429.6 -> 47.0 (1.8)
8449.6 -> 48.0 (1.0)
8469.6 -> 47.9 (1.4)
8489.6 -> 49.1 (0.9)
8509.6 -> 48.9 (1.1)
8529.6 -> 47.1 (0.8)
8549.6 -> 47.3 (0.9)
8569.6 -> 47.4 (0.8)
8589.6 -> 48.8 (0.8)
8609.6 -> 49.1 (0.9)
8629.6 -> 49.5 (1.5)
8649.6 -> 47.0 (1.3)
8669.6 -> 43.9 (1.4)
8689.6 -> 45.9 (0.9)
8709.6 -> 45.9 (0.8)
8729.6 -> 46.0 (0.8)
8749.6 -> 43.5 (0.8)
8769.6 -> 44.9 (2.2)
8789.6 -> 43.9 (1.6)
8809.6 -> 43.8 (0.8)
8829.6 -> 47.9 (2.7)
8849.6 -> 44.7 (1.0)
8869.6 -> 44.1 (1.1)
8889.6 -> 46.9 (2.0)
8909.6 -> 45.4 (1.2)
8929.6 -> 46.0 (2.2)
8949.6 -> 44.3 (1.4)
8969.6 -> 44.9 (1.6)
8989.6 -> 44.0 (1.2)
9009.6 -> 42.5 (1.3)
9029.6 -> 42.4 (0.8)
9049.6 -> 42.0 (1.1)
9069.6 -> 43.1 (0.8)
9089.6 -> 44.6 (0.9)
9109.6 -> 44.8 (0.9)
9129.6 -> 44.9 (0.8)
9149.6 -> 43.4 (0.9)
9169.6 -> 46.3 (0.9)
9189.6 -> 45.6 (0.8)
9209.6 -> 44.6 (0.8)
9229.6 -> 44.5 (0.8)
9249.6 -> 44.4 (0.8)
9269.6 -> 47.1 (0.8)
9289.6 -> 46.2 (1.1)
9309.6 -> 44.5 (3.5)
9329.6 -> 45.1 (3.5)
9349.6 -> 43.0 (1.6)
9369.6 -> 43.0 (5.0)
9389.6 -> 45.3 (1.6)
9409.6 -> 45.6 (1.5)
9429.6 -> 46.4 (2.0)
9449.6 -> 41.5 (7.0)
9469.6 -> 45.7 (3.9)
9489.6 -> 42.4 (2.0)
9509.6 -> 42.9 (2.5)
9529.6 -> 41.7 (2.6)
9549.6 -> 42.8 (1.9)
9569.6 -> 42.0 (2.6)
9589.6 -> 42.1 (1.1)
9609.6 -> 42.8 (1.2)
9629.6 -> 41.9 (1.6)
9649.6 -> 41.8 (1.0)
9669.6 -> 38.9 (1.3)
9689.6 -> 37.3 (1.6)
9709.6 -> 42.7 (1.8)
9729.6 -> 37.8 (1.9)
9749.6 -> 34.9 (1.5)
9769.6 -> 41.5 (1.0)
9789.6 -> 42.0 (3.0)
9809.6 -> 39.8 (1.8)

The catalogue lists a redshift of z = 0.14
